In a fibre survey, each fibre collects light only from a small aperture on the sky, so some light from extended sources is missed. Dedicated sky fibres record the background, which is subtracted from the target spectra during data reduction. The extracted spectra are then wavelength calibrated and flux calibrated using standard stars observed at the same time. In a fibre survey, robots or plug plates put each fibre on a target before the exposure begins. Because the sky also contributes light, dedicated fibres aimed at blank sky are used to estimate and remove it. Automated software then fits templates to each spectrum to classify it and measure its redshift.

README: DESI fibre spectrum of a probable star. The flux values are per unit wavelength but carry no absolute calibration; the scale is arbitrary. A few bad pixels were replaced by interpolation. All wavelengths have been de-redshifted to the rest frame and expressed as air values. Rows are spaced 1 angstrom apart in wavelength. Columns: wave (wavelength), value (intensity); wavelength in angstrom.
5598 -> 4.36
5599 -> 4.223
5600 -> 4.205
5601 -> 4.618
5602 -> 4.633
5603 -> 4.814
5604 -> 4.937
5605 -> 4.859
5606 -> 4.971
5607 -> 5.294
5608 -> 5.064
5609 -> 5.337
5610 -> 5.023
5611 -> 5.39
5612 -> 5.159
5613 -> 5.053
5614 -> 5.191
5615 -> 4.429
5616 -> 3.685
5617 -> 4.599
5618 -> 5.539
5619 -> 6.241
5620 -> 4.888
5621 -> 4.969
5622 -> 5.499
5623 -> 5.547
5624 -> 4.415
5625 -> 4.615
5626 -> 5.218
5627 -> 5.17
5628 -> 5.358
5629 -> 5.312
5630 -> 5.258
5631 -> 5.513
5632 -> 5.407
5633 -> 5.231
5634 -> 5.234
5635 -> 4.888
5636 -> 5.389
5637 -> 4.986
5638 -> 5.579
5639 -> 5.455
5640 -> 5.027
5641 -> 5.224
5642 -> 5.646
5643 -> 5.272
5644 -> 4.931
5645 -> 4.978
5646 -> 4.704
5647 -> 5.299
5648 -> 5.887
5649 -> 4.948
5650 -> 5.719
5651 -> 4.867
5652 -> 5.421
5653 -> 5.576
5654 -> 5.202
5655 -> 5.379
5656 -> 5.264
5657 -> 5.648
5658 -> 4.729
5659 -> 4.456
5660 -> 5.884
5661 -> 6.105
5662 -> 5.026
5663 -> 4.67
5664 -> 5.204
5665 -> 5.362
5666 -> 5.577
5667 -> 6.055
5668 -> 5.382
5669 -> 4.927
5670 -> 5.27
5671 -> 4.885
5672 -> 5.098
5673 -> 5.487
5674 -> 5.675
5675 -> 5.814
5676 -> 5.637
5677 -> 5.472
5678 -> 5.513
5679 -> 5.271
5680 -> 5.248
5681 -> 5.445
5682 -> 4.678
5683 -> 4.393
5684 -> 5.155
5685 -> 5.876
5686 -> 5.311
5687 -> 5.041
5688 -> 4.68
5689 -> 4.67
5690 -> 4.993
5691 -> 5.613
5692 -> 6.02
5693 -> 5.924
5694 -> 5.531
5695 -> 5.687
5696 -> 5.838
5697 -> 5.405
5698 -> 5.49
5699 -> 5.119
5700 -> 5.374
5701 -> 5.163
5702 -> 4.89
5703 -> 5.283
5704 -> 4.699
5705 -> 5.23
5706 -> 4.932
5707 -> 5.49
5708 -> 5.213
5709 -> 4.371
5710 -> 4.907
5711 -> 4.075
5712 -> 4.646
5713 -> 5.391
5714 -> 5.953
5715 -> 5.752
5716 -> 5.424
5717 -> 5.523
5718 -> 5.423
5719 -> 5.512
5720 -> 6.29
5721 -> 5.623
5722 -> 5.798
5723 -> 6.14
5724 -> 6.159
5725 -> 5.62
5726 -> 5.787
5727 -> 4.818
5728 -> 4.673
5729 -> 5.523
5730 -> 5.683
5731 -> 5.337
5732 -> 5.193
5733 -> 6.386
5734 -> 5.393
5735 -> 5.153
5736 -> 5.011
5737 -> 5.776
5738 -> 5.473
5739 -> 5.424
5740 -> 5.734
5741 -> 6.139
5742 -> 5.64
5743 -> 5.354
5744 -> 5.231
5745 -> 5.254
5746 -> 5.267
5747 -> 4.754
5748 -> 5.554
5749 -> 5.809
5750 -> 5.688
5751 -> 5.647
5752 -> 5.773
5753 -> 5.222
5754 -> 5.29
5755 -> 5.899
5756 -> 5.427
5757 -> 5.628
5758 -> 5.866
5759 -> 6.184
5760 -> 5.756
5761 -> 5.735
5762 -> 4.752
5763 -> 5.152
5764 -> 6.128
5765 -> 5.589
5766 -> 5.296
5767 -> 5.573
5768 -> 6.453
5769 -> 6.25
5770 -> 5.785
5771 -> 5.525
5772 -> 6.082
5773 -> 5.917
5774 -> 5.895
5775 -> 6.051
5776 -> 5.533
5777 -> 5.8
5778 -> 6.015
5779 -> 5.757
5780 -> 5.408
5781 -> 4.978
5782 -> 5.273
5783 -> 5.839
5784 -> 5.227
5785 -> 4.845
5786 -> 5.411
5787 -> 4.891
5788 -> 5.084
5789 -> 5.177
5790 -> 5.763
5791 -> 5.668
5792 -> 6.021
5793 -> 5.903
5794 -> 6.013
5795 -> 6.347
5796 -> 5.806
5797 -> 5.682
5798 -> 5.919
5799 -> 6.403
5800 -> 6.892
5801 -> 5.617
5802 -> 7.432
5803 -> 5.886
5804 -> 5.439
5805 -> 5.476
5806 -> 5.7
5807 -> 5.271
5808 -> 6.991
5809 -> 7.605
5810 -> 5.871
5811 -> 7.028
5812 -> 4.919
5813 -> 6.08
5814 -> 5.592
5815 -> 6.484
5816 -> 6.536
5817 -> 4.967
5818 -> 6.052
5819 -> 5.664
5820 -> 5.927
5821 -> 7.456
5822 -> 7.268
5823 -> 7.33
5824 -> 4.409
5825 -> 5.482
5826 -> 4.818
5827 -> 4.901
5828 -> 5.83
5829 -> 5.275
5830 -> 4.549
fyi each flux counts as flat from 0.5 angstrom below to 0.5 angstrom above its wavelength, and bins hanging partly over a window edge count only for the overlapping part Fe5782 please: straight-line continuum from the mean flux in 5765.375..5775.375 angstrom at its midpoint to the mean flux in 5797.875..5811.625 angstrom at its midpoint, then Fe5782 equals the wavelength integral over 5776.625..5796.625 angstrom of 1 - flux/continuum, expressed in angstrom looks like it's 1.6 angstrom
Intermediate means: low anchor 5.88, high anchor 6.25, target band 5.56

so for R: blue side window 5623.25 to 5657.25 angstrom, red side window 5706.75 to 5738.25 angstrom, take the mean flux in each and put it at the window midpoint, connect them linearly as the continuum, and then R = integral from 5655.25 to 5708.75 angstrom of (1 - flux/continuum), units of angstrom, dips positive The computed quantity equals 0.4 angstrom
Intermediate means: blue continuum 5.24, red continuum 5.42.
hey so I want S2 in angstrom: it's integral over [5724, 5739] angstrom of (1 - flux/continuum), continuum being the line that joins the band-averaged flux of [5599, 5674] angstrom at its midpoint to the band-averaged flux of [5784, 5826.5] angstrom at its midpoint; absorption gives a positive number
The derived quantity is 0.4 angstrom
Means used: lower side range 5.16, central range 5.44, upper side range 5.92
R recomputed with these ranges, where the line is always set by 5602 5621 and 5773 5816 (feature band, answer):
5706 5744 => 0.6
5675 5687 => 0.1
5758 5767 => 0.2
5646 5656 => -0.3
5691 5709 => 0.2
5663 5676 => -0.2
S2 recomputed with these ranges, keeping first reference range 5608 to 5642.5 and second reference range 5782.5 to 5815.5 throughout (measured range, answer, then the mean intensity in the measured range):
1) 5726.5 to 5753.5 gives 1.0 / 5.44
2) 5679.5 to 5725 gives 1.3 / 5.32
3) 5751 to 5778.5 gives 0.1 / 5.72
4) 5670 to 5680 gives -0.1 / 5.41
